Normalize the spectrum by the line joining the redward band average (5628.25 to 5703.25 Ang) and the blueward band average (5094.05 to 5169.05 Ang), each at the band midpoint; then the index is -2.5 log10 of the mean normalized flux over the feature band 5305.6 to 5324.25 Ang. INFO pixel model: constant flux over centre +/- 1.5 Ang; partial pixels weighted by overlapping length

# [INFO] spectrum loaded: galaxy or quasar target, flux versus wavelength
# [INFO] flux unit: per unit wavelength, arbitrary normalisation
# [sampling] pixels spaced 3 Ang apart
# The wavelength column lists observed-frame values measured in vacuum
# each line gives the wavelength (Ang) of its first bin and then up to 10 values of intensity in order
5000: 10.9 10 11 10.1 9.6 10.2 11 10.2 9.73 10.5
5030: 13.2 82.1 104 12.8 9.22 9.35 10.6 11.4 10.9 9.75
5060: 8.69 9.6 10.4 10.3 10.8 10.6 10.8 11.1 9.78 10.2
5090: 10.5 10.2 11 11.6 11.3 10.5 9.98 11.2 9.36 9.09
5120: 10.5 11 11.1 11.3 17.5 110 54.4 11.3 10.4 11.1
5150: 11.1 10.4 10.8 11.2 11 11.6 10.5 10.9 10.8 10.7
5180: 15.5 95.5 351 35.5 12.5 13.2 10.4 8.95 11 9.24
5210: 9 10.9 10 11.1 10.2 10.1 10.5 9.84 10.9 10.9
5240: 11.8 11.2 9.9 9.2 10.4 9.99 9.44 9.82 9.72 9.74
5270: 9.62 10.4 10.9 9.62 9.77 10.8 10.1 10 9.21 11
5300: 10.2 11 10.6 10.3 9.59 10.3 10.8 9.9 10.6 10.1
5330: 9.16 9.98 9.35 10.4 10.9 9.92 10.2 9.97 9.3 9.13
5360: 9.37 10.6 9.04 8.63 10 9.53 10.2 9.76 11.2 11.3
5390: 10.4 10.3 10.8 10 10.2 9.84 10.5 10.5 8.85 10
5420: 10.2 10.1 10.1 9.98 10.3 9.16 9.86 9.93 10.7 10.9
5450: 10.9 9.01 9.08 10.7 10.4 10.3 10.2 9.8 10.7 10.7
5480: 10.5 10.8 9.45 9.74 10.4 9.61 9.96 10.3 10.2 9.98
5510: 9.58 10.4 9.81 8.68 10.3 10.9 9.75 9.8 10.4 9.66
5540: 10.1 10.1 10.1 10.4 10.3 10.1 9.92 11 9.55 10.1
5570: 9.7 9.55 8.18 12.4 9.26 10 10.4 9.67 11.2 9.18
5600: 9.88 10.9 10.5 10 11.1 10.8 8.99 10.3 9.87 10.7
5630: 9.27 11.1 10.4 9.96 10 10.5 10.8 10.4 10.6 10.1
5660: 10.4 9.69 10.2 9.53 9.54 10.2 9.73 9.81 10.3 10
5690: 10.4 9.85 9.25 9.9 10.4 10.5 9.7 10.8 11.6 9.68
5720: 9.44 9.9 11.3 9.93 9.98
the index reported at 0.37 mag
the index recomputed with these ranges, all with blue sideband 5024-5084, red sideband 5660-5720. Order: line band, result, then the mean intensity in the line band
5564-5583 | 0.18 mag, 9.86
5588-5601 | 0.14 mag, 10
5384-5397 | 0.30 mag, 10.8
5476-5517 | 0.25 mag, 10.1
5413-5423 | 0.37 mag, 9.79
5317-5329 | 0.42 mag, 10.3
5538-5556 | 0.18 mag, 10.2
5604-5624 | 0.08 mag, 10.3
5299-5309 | 0.40 mag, 10.6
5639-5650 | 0.03 mag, 10.4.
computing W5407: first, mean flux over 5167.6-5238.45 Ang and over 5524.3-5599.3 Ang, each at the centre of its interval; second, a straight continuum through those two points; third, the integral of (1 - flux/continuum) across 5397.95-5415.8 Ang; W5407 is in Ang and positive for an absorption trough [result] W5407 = 8.3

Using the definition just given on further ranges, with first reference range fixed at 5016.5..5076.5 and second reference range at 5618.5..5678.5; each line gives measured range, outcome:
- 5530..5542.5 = 1.86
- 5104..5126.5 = 9.45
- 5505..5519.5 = 2.78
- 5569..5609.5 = 3.42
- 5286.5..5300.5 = 4.72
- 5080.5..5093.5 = 5.63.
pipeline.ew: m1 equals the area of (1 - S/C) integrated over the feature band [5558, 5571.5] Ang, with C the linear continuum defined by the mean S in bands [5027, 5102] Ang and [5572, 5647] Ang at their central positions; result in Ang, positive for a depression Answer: 0.86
